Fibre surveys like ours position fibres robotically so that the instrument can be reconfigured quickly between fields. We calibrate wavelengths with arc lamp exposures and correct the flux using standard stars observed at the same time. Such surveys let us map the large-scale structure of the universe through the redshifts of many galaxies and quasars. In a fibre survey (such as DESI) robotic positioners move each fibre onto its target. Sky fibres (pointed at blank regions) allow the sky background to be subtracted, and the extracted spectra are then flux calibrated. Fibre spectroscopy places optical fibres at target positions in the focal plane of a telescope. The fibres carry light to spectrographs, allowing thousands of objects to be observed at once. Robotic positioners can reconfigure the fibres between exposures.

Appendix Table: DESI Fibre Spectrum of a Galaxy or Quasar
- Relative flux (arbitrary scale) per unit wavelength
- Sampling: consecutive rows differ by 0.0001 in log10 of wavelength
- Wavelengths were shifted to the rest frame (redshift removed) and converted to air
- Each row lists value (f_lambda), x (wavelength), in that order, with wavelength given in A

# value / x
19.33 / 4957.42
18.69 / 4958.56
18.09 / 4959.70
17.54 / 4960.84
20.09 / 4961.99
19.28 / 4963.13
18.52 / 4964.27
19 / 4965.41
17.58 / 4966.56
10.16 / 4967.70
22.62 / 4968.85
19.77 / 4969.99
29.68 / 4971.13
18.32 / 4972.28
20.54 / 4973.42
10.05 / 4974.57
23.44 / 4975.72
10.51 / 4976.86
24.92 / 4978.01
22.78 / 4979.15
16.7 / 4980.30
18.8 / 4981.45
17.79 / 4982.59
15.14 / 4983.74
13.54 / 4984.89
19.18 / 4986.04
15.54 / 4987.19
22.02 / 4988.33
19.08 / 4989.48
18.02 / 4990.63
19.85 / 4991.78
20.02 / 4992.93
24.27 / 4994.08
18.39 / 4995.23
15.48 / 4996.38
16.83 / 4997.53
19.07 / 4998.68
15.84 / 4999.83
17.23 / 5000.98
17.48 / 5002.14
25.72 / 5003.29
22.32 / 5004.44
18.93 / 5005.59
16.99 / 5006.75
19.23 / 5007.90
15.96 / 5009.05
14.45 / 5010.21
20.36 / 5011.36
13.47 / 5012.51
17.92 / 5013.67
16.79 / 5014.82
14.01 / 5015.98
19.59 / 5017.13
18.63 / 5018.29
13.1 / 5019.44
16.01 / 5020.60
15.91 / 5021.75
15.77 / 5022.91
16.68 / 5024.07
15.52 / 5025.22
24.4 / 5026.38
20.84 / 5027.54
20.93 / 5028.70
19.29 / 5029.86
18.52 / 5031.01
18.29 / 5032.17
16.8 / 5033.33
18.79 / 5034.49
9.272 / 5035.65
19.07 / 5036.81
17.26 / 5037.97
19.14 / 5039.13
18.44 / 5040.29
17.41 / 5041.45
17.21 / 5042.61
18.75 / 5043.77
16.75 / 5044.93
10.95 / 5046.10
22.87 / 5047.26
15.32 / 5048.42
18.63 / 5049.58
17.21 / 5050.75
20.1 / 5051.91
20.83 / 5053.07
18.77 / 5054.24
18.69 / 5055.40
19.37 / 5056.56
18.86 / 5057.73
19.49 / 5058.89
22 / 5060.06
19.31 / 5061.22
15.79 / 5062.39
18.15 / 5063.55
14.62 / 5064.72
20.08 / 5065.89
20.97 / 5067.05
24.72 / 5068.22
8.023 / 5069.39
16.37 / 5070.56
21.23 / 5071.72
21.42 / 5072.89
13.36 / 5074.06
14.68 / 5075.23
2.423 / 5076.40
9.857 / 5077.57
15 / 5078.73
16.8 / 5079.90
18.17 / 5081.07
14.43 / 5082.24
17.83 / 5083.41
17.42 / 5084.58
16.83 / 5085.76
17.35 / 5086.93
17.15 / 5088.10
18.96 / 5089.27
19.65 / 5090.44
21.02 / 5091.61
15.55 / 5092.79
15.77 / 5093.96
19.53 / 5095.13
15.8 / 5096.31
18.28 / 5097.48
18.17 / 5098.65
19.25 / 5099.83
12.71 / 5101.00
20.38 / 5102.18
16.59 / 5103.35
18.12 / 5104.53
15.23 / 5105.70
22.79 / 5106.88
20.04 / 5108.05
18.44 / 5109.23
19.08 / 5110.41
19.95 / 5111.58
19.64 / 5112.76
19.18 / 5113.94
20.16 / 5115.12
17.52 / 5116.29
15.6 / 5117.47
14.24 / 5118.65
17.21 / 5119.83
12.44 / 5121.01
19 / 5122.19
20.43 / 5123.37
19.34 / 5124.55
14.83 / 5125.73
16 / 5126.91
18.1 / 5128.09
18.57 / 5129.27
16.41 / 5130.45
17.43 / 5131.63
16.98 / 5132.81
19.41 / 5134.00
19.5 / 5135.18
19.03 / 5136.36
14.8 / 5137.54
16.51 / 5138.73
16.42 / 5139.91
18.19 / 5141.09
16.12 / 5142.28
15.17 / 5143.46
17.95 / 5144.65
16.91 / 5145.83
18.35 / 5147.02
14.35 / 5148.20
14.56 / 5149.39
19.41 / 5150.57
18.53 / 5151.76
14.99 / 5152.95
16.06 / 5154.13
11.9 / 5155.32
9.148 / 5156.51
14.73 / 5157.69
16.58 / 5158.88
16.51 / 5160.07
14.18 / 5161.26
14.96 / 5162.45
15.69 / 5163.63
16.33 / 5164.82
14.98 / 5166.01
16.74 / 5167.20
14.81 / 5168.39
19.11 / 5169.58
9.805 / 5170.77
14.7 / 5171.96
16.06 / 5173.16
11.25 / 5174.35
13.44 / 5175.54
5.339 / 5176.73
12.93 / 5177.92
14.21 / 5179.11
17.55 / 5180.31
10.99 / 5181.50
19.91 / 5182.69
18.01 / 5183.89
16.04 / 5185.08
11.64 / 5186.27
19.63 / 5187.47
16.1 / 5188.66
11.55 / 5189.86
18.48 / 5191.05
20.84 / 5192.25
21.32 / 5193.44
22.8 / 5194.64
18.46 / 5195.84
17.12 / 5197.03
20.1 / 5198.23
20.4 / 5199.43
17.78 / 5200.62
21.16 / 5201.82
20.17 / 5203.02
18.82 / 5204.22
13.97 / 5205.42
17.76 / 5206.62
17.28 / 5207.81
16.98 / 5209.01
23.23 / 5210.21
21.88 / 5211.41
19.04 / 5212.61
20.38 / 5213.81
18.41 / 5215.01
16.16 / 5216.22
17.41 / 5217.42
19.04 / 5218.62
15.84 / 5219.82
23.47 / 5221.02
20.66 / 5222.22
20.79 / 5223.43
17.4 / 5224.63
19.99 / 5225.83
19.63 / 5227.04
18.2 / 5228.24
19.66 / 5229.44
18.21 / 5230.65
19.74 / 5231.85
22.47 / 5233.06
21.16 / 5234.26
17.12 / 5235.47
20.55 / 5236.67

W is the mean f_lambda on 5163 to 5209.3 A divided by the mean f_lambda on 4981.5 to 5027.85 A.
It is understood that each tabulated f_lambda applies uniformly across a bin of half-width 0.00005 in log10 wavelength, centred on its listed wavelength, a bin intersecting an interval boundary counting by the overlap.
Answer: 0.9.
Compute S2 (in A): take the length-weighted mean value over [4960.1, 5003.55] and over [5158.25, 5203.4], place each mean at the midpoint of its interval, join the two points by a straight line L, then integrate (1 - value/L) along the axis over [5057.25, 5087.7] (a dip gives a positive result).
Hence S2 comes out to 1.4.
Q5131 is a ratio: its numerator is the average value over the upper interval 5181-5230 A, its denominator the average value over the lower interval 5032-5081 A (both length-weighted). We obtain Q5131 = 1.1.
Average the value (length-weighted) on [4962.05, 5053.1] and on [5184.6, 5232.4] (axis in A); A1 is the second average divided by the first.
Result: 1.03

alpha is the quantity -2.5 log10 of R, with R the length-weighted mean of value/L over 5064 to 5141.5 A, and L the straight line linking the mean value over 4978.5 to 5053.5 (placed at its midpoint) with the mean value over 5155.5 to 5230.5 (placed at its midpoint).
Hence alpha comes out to 0.01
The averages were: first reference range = 18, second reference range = 17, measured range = 17.3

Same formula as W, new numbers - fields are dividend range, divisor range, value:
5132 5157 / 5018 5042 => 0.93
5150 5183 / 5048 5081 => 0.85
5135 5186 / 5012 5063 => 0.86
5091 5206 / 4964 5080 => 0.94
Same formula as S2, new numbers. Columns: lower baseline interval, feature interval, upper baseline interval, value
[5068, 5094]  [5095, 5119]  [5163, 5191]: -3.62 A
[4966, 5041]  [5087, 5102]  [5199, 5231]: 0.65 A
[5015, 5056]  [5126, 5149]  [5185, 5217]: 1.33 A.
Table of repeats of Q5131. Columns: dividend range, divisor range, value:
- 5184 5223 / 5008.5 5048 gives 1.07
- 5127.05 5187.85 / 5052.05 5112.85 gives 0.89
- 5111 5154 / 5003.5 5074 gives 0.96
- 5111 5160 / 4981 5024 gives 0.95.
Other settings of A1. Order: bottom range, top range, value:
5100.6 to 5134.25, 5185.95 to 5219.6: 1.04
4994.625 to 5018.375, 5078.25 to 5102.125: 0.97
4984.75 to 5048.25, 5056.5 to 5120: 0.97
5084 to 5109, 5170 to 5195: 0.85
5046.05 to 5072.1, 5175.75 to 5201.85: 0.91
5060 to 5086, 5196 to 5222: 1.15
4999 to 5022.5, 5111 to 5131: 1.00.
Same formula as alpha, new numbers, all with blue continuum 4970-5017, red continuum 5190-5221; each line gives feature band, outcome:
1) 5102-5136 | 0.04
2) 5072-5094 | 0.16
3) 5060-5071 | 0.05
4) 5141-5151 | 0.13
